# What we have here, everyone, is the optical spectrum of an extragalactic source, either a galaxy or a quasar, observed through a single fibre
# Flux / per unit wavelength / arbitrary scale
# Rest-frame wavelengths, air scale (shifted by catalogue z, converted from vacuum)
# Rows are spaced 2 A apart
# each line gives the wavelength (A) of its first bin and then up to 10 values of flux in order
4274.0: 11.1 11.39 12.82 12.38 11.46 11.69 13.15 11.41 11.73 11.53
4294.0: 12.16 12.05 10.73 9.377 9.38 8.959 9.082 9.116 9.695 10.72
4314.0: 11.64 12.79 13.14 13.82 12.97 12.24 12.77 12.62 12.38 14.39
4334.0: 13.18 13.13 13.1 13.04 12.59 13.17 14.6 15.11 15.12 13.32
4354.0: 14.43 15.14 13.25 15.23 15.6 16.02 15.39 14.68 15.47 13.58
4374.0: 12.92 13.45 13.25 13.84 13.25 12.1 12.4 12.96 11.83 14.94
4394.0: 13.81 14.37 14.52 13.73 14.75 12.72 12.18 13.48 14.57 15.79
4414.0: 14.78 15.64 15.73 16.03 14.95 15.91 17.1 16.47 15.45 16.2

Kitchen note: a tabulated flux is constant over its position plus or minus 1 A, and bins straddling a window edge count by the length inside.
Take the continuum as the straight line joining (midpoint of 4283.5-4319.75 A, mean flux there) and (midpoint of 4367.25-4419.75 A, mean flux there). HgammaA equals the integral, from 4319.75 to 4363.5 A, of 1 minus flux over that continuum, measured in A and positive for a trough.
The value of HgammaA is -5.0 A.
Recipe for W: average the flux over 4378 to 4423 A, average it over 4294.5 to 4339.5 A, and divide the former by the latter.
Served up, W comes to 1.20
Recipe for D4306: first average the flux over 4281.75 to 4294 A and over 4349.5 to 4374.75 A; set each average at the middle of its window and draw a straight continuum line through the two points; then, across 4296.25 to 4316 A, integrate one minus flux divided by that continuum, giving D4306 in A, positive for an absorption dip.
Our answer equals 3.9 A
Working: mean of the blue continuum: 11.9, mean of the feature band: 10.1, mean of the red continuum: 14.6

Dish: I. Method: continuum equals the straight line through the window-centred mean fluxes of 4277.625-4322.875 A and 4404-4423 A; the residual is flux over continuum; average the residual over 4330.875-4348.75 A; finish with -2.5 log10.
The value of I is -0.09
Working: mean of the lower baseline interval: 11.4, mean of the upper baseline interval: 14.7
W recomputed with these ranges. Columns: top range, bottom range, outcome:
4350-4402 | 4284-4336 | 1.20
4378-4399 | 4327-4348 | 1.01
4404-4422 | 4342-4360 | 1.03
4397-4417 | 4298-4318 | 1.38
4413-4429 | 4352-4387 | 1.12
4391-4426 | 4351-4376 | 1.01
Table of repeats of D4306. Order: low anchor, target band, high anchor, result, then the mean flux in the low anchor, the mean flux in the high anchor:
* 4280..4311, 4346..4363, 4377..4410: -3.1 A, 10.8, 13.4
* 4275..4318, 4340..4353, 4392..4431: -1.2 A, 11.2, 14.8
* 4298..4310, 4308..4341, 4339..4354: -2.8 A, 9.35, 13.9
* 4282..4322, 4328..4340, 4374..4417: -1.1 A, 11.2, 13.7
